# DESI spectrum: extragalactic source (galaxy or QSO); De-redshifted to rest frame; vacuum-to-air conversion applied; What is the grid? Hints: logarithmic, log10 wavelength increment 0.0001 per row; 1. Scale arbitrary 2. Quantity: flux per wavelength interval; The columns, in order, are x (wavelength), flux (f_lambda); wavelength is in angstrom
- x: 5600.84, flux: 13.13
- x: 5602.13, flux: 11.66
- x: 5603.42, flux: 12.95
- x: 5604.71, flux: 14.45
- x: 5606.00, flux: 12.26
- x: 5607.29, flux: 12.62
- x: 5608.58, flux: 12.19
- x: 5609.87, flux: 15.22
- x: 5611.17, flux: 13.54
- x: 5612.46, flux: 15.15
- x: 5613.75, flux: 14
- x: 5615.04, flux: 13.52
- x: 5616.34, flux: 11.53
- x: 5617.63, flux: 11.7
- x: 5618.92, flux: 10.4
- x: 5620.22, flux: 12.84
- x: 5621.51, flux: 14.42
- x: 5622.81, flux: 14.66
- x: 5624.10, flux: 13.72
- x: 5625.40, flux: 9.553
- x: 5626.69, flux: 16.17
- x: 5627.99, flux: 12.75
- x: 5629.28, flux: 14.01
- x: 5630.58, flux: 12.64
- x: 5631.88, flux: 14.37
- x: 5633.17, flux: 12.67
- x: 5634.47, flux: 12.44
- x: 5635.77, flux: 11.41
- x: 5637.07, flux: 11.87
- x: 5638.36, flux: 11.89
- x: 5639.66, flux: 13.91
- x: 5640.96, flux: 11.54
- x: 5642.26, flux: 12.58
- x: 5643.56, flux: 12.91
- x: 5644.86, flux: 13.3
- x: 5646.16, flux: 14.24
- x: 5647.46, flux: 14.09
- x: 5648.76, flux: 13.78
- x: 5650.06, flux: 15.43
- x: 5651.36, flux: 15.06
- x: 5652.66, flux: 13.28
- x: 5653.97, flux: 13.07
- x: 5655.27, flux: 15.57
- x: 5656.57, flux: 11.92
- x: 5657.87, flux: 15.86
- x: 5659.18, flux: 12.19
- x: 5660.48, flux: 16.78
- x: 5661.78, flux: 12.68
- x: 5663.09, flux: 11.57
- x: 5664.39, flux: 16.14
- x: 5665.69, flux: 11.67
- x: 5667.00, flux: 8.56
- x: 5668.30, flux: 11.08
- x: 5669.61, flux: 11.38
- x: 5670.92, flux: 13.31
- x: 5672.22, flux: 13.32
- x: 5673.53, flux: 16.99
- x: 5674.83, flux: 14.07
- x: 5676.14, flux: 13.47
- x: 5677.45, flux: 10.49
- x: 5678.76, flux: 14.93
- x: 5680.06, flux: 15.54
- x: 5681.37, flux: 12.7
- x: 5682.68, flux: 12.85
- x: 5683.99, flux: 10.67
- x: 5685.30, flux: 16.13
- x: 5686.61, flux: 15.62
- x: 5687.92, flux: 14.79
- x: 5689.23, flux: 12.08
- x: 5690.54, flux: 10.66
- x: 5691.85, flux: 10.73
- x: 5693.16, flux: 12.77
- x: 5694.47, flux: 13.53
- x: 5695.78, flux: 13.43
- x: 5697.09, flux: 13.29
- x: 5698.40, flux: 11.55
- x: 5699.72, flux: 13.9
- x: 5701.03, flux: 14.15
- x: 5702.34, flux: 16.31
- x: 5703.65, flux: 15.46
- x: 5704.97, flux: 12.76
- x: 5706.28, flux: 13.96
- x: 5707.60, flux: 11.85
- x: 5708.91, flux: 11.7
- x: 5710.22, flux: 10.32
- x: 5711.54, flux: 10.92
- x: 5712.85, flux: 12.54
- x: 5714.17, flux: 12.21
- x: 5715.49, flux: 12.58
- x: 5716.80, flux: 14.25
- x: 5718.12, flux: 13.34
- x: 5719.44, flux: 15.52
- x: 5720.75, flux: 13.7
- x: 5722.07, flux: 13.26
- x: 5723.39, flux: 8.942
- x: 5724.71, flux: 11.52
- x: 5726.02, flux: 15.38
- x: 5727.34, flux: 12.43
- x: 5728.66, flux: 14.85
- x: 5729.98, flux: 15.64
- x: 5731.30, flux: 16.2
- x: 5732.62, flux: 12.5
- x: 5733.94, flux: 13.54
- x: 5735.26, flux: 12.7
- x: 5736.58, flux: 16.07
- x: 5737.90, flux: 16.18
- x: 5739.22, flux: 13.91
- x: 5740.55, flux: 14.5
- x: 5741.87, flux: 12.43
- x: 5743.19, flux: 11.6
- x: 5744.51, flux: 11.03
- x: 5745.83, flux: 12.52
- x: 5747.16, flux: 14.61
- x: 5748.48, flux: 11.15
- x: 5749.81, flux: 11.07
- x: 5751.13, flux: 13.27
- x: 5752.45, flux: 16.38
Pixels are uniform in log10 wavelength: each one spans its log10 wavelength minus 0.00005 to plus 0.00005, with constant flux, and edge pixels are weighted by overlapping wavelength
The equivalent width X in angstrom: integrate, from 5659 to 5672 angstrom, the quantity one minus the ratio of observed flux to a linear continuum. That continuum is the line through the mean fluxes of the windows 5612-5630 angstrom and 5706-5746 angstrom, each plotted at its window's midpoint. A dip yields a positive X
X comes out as 0.6 angstrom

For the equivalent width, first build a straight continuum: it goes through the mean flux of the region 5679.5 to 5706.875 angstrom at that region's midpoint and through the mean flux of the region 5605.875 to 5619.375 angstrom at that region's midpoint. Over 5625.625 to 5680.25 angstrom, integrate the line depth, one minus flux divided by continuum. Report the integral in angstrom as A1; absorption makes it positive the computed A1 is -0.3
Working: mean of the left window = 13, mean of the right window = 13.5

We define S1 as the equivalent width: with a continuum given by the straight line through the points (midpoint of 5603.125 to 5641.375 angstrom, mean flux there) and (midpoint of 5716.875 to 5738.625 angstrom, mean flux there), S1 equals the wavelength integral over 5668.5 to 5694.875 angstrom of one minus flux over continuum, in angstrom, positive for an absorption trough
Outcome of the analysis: 0.47 angstrom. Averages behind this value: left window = 13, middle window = 13.3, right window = 13.9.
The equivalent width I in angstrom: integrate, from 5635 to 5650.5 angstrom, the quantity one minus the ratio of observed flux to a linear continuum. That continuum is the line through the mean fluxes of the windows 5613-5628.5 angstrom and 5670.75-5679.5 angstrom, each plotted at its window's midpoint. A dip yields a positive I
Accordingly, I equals 0.3 angstrom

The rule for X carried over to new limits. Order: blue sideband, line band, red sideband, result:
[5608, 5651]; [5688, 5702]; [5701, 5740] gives 0.6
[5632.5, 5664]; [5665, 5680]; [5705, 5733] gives 0.5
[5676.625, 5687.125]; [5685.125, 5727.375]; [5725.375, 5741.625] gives 2.8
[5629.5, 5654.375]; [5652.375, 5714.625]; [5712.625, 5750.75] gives 0.5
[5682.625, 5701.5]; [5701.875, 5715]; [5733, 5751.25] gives 0.4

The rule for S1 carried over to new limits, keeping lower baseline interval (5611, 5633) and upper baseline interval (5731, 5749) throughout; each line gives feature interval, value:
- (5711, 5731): 0.3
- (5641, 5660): -0.7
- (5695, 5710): 0.0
